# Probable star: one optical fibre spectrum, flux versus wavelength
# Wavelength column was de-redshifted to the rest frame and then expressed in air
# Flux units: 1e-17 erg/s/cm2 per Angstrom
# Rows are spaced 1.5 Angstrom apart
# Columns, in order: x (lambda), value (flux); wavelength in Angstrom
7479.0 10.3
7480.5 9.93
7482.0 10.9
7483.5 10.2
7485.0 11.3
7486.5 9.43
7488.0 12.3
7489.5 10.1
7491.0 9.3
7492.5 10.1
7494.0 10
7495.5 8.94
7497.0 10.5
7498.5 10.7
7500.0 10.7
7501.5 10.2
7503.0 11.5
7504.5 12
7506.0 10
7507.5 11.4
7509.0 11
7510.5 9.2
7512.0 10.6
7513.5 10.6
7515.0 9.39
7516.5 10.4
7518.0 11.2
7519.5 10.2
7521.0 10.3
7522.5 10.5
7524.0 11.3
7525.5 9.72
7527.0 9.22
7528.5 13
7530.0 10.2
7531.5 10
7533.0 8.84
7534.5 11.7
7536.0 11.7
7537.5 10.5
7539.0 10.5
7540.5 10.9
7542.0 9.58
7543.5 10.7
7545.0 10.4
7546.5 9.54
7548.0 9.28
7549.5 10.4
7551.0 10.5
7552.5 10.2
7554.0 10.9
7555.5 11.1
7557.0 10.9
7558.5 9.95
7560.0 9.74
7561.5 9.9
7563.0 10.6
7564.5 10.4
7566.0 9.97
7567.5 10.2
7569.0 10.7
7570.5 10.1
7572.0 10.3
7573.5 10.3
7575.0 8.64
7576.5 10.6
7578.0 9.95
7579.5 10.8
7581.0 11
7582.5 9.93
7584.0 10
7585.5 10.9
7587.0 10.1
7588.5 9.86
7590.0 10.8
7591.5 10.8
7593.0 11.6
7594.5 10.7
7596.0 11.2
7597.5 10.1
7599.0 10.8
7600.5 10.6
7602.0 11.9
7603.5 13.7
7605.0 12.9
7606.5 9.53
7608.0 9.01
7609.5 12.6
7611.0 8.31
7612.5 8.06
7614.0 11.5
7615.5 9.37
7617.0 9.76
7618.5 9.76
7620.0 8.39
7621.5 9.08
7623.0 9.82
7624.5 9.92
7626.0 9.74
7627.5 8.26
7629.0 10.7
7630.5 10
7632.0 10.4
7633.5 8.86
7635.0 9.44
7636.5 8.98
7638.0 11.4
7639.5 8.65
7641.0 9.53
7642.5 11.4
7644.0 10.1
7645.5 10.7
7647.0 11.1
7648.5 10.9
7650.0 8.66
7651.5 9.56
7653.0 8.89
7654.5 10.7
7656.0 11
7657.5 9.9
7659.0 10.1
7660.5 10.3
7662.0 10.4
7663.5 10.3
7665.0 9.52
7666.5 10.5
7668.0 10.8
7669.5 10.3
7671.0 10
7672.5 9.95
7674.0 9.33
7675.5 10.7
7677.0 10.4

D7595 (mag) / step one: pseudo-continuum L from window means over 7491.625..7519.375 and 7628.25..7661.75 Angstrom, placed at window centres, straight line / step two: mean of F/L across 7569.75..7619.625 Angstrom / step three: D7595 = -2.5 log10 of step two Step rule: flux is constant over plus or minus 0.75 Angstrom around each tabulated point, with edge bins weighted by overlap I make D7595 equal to -0.03 mag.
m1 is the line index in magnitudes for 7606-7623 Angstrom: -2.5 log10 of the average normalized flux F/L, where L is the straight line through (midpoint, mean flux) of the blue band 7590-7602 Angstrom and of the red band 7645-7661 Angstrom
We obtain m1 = 0.11 mag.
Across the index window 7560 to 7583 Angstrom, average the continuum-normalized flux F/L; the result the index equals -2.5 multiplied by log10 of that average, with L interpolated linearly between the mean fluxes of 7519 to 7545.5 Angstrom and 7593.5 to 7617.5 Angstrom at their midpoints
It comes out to 0.04 mag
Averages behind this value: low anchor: 10.5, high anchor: 10.6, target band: 10.2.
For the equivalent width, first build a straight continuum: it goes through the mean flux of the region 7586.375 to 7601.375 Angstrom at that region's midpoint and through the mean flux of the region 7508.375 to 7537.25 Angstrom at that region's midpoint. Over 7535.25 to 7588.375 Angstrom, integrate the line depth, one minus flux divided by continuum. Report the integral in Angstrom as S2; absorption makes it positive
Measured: 1.3 Angstrom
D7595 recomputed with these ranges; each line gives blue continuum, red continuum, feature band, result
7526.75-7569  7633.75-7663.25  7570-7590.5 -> 0.007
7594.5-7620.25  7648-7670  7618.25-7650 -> 0.049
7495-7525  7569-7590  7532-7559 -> -0.004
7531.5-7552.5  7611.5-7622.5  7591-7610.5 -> -0.163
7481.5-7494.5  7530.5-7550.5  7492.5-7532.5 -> -0.012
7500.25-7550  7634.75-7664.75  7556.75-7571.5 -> 0.015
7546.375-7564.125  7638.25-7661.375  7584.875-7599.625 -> -0.048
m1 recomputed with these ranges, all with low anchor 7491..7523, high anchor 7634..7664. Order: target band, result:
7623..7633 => 0.04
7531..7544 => -0.02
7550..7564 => -0.01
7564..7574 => 0.00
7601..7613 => -0.06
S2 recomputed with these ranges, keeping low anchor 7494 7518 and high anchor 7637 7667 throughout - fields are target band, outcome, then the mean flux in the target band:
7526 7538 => -0.2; 10.6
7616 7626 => 0.7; 9.47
